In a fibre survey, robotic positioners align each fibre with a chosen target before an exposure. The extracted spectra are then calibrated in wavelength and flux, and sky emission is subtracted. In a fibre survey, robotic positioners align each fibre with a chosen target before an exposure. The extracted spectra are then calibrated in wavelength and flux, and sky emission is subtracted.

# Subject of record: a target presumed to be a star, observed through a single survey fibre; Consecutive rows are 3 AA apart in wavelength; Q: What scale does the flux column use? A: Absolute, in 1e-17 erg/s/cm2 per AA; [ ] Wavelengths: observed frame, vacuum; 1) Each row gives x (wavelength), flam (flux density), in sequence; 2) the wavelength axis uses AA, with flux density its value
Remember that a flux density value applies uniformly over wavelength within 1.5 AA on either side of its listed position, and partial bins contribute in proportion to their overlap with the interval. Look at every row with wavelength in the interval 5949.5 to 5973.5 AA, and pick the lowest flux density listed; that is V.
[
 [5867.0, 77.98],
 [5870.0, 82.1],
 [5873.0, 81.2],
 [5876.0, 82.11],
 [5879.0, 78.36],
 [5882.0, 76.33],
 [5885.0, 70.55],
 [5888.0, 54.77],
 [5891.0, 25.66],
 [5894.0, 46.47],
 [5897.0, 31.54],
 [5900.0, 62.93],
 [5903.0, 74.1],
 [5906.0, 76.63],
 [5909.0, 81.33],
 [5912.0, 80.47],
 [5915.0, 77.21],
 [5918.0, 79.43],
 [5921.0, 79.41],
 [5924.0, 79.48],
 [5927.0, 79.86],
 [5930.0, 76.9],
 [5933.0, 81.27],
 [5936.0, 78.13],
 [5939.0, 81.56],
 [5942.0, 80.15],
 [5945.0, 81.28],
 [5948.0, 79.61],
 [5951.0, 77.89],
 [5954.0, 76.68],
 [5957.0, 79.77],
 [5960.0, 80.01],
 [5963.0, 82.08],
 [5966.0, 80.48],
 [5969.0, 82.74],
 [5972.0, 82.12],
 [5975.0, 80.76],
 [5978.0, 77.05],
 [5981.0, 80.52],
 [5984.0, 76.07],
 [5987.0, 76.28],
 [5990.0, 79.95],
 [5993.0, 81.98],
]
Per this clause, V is 76.68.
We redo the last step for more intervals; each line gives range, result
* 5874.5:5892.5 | 25.66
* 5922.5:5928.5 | 79.48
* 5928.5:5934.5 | 76.9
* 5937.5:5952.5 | 77.89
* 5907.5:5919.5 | 77.21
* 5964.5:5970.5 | 80.48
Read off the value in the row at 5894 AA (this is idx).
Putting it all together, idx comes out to 46.47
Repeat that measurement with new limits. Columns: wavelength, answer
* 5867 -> 77.98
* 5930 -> 76.9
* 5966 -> 80.48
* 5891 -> 25.66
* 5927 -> 79.86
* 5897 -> 31.54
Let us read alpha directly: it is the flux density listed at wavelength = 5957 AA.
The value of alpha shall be 79.77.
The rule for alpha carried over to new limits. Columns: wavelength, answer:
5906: 76.63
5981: 80.52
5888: 54.77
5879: 78.36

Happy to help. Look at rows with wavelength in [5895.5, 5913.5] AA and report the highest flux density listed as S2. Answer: 81.33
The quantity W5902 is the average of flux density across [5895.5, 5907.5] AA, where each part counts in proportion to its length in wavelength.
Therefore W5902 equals 61.3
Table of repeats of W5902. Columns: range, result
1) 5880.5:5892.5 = 56.8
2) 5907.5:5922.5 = 79.6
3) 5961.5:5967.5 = 81.3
